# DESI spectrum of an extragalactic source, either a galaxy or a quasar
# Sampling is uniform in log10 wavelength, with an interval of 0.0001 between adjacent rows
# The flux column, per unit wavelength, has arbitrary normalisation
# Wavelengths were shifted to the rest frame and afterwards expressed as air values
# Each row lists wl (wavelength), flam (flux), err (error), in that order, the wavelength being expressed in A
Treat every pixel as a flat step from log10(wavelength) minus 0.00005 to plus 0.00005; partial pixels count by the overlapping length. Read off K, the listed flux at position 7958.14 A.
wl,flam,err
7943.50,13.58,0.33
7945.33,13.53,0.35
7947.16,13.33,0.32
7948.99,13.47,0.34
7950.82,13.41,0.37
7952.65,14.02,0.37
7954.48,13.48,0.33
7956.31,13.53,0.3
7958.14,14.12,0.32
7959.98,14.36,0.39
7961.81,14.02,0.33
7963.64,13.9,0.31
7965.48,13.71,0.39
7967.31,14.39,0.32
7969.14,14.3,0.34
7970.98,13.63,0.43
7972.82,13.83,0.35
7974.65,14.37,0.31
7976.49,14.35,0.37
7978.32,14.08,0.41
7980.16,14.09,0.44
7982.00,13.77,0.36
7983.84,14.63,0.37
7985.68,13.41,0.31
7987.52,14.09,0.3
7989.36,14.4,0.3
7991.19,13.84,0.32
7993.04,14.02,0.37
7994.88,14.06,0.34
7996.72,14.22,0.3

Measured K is 14.12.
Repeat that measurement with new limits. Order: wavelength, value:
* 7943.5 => 13.58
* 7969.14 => 14.3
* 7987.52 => 14.09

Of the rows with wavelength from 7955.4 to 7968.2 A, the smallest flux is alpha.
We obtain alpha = 13.53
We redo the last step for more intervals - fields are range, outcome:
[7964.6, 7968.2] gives 13.71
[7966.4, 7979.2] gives 13.63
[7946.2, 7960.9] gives 13.33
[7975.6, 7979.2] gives 14.08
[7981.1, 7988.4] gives 13.41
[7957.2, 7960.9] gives 14.12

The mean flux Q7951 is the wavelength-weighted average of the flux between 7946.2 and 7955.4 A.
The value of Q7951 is 13.5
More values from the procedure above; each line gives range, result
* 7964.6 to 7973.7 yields 14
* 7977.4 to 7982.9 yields 14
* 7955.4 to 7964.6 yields 14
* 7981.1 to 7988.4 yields 14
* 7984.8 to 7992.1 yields 14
